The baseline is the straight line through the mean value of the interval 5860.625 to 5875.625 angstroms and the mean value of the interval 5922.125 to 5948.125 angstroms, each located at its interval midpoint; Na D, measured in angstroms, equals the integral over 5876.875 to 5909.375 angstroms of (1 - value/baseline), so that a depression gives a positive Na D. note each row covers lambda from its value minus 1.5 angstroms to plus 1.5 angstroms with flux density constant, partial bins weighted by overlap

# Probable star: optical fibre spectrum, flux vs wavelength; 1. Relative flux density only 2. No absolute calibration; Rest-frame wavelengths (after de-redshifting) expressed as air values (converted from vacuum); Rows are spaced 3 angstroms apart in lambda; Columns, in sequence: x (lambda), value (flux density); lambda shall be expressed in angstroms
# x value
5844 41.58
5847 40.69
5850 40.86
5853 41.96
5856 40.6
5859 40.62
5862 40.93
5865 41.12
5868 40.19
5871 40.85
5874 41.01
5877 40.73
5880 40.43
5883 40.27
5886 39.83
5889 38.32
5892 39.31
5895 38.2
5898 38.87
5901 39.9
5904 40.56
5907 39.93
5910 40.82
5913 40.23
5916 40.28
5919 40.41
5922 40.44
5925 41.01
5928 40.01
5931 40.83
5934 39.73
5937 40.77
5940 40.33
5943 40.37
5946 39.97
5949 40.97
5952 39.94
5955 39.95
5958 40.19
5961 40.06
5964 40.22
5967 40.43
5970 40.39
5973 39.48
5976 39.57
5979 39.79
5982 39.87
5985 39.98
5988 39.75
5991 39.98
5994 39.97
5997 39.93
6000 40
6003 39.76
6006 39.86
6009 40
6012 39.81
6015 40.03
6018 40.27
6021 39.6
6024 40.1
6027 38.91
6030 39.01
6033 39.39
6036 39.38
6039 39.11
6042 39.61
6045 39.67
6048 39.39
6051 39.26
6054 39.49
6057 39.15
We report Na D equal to 0.8 angstroms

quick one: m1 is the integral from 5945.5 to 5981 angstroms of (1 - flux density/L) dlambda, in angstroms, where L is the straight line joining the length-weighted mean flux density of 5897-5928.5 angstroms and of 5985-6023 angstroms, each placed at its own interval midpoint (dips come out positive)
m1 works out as -0.01 angstroms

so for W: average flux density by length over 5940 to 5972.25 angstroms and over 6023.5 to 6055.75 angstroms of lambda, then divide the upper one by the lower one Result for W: 0.98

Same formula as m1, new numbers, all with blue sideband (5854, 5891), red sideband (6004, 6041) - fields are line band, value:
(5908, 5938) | -0.2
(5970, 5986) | 0.0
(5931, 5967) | -0.2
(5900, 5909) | 0.0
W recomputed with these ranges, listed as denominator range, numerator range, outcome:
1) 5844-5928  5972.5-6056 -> 0.98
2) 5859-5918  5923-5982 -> 1.00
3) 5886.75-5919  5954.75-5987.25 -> 1.01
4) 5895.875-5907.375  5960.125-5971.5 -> 1.01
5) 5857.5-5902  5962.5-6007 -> 1.00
